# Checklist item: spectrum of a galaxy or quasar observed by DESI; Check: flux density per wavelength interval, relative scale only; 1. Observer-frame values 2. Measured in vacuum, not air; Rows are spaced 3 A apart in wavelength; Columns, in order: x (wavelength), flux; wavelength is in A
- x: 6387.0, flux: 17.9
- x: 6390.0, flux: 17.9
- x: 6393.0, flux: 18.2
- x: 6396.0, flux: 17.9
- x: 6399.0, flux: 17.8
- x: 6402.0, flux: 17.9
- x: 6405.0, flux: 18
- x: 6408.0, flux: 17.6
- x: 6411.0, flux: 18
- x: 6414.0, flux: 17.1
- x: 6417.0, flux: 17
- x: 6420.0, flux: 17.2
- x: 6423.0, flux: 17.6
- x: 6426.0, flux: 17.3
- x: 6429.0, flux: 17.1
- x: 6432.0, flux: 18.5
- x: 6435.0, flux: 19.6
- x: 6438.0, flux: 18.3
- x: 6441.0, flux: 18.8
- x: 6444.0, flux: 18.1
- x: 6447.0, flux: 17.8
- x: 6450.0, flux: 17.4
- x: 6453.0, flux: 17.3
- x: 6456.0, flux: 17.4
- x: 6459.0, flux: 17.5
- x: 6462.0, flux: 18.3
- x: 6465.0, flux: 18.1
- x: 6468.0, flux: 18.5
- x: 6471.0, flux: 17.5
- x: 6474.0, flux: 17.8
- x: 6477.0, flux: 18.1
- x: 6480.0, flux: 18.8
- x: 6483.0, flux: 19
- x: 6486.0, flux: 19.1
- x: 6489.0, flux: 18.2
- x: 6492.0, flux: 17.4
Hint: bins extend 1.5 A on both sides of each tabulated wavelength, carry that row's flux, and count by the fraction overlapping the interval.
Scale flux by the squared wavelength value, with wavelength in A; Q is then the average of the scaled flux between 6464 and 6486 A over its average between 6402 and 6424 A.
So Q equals 1.07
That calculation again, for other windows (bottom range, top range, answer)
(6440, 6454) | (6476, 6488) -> 1.06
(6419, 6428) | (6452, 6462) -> 1.02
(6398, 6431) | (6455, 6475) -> 1.04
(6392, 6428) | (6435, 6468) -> 1.04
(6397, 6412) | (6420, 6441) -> 1.02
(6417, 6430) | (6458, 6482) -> 1.06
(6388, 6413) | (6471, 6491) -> 1.05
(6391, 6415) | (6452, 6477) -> 1.02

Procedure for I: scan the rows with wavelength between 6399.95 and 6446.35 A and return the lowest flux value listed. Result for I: 17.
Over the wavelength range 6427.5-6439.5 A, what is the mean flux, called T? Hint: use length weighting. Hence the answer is 18.4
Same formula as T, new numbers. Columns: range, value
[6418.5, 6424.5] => 17.4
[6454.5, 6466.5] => 17.8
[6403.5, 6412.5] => 17.9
